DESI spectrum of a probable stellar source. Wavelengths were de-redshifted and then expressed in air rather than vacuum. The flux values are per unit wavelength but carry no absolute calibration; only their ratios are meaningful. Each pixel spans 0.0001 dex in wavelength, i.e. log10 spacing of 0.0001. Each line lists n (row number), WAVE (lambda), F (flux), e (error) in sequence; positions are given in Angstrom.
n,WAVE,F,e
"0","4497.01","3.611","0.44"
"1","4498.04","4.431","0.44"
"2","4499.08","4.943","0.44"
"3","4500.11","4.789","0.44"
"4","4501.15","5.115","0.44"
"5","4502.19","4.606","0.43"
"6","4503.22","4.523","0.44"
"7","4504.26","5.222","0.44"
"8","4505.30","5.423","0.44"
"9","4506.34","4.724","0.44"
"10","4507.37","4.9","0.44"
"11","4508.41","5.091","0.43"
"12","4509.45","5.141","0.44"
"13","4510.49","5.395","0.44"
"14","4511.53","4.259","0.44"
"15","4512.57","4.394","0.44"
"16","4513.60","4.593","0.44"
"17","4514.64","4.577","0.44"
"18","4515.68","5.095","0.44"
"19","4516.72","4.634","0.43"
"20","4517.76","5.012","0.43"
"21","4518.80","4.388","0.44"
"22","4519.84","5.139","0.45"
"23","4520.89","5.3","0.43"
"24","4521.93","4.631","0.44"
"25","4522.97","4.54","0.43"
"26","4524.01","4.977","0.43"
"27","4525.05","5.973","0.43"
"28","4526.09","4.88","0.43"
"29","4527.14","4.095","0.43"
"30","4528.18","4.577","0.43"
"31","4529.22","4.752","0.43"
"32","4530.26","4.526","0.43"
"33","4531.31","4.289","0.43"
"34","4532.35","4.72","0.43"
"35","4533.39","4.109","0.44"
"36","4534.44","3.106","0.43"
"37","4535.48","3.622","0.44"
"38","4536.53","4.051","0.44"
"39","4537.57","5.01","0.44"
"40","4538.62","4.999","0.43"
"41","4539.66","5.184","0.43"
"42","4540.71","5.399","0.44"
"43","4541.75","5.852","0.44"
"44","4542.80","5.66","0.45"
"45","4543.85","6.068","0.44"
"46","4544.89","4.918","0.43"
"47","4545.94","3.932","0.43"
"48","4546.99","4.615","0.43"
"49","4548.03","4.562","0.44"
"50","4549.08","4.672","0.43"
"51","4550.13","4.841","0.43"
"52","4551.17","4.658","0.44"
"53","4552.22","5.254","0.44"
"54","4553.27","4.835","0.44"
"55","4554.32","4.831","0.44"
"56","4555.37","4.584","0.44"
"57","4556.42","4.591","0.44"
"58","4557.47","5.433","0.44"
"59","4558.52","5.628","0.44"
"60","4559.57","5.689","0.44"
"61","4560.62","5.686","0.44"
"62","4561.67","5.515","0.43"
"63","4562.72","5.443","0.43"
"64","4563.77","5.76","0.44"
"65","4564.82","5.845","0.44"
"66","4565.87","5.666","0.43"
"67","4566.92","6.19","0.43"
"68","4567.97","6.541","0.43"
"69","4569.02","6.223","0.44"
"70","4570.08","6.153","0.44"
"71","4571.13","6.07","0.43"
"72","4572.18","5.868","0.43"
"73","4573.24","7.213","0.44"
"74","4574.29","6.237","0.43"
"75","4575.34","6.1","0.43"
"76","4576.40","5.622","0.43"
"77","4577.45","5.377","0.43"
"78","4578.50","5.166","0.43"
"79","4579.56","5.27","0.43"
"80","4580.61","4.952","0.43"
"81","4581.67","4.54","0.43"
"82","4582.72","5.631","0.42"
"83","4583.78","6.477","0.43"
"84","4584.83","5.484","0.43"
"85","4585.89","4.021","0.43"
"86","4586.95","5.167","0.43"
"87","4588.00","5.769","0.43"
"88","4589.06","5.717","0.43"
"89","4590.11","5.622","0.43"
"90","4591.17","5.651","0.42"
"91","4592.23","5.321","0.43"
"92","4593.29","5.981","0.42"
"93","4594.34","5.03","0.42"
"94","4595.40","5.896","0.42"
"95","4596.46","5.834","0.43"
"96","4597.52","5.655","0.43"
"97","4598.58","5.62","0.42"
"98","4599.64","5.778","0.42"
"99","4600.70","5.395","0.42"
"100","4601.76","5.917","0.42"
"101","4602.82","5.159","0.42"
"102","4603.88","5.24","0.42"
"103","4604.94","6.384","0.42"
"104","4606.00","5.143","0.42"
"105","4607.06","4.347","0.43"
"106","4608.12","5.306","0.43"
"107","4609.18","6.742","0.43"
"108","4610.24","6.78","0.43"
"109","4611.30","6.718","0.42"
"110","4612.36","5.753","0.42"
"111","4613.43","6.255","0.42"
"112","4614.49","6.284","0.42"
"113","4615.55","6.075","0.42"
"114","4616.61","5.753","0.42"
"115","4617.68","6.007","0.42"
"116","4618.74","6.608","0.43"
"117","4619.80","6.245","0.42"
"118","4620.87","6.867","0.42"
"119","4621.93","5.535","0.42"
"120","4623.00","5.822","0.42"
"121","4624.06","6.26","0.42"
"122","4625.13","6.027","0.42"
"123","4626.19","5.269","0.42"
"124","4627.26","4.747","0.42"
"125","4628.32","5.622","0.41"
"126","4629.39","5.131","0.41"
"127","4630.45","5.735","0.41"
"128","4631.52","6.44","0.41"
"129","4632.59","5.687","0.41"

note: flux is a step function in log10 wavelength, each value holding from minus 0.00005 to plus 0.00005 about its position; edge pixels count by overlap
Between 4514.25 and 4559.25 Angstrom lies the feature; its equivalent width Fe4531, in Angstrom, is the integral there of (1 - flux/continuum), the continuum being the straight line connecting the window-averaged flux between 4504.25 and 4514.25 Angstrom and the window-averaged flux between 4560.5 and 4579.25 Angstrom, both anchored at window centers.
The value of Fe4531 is 4.6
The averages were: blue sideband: 4.9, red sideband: 5.92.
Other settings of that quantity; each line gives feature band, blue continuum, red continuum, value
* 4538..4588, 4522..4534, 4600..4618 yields -2.39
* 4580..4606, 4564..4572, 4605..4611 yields 1.68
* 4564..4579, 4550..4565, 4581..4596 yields -1.93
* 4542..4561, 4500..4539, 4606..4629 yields 0.29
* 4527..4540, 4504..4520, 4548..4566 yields 1.66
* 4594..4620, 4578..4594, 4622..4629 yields -1.59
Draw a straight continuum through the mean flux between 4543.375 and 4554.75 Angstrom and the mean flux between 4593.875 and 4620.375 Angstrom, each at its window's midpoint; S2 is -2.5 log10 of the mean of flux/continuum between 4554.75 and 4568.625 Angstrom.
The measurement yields -0.108 mag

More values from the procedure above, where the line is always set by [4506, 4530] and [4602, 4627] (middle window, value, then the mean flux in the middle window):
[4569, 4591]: -0.02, 5.64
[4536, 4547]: 0.00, 5.08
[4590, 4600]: 0.01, 5.63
